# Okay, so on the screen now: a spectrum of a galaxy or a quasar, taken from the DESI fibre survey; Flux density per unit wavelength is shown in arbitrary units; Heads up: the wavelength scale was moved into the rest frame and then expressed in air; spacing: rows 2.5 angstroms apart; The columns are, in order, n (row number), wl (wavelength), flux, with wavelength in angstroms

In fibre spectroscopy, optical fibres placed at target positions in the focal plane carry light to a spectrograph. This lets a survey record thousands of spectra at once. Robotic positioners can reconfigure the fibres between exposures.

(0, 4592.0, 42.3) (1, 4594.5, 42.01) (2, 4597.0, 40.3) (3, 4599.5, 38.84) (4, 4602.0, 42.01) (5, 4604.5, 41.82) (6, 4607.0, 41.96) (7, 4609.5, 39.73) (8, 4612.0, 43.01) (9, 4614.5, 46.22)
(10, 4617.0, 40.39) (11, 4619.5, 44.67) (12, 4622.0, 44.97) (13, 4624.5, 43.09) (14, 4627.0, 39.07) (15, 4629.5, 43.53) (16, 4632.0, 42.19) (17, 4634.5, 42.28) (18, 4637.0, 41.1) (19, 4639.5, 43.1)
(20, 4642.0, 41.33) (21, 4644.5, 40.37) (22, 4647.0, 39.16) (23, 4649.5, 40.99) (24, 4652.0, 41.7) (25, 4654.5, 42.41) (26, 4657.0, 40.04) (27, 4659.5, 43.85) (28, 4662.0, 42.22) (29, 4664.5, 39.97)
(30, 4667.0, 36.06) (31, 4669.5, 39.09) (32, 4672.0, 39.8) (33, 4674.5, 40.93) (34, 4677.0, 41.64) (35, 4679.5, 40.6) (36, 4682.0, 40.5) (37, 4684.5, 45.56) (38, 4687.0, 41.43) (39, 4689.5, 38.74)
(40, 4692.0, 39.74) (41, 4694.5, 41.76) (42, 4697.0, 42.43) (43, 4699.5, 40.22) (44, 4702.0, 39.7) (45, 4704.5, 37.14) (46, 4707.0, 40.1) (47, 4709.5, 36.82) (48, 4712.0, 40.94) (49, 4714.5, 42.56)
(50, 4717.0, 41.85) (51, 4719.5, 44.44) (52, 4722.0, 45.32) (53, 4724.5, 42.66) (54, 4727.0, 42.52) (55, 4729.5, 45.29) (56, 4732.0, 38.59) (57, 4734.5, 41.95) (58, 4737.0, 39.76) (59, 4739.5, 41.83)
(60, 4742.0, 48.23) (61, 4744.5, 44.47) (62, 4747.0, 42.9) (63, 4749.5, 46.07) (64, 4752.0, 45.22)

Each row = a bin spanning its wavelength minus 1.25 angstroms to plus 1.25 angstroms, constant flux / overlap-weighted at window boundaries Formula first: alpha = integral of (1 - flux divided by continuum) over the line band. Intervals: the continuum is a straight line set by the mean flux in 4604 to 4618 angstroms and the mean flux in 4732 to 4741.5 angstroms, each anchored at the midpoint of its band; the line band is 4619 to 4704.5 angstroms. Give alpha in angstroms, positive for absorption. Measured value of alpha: 1.4 angstroms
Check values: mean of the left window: 42.2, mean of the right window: 41.4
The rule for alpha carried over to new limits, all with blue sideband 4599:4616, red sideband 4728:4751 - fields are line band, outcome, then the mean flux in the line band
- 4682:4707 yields 1.2 angstroms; 40.7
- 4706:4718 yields 0.7 angstroms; 40.4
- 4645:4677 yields 1.5 angstroms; 40.6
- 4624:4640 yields 0.1 angstroms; 42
